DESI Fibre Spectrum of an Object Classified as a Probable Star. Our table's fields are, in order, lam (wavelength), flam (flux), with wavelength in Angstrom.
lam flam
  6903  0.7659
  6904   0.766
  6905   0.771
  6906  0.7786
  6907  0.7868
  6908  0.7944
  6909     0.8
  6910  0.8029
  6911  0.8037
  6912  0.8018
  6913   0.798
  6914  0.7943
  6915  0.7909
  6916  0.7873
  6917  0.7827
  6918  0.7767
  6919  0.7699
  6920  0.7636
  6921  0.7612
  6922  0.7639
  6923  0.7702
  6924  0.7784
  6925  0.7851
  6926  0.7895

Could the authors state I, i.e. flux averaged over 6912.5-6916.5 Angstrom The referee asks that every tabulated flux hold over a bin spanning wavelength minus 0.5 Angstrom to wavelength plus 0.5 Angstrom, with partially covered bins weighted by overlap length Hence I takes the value 0.793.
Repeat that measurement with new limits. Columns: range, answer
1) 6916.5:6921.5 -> 0.771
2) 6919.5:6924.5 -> 0.767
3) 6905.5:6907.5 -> 0.783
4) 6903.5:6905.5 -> 0.768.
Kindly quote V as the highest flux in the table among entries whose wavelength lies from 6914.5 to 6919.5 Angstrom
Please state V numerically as 0.7909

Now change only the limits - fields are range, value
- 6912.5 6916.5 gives 0.798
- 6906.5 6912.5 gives 0.8037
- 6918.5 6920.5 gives 0.7699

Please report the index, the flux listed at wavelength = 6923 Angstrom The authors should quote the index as 0.7702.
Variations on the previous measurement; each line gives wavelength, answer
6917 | 0.7827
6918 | 0.7767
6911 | 0.8037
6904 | 0.766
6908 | 0.7944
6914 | 0.7943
